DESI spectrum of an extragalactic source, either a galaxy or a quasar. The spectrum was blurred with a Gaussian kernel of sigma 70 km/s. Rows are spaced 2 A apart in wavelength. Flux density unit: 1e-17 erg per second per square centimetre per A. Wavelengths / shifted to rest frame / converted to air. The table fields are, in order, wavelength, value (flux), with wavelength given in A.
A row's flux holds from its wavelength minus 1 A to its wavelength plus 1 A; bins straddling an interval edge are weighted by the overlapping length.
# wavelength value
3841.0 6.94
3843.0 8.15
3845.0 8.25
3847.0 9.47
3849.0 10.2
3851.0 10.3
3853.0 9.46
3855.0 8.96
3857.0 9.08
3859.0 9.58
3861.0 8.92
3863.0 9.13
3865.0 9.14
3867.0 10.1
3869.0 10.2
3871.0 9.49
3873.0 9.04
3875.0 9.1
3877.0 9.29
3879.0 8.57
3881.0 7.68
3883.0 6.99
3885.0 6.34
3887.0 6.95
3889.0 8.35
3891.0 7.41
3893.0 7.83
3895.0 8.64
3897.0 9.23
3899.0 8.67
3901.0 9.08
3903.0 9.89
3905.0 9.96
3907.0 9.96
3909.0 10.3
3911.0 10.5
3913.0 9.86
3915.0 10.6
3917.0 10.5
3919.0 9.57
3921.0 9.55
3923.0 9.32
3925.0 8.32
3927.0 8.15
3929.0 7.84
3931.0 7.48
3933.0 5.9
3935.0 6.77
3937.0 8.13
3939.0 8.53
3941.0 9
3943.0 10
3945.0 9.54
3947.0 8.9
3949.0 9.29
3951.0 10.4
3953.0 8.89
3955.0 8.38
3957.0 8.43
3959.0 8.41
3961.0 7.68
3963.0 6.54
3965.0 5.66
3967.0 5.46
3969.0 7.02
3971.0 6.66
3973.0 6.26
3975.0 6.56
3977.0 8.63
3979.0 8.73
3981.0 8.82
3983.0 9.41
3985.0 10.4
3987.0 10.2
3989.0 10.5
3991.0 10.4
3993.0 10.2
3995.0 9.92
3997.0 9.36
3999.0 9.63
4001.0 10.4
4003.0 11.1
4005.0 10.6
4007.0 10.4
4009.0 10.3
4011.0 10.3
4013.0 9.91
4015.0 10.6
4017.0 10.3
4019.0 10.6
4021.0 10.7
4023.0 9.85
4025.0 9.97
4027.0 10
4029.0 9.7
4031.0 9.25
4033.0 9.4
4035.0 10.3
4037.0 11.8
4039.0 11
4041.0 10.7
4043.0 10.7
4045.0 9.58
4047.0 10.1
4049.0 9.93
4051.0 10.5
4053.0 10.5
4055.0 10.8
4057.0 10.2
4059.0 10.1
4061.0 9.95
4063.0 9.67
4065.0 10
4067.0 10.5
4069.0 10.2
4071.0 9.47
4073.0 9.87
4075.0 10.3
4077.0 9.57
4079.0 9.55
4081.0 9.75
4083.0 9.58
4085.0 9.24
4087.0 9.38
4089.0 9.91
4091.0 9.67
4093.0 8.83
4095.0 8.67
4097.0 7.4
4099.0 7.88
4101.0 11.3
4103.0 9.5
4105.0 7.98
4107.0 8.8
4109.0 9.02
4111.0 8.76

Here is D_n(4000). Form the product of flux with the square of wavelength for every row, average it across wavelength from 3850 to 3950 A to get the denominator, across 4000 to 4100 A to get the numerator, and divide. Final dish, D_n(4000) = 1.21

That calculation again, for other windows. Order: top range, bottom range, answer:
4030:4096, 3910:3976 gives 1.28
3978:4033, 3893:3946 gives 1.16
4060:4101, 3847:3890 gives 1.19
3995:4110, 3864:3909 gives 1.23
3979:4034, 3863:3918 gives 1.18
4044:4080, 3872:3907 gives 1.29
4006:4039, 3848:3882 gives 1.19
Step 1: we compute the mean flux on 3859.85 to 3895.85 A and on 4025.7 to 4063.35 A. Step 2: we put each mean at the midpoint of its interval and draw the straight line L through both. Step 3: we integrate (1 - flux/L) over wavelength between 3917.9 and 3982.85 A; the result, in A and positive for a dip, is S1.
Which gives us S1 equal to 8.0 A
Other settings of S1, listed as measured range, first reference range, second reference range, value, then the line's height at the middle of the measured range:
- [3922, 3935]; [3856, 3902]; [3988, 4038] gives 2.07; 9.23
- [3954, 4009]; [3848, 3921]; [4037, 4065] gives 6.08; 9.83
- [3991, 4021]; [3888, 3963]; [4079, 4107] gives -4.23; 9.01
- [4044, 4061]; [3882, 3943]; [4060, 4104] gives -1.44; 9.4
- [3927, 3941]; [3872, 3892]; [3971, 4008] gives 1.75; 8.69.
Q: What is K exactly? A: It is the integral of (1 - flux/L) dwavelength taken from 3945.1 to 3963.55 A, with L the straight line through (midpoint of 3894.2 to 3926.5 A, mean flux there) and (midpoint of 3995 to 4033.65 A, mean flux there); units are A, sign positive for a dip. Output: 2.2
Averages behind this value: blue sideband 9.61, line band 8.64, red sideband 10.1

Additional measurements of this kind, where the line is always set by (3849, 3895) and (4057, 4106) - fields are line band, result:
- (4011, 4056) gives -4.5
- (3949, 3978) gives 4.9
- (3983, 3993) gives -1.2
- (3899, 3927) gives -2.5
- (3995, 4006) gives -1.1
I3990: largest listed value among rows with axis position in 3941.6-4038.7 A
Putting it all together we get 11.8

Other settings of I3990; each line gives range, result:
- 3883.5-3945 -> 10.6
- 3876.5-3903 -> 9.89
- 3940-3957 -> 10.4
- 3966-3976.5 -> 7.02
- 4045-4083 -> 10.8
